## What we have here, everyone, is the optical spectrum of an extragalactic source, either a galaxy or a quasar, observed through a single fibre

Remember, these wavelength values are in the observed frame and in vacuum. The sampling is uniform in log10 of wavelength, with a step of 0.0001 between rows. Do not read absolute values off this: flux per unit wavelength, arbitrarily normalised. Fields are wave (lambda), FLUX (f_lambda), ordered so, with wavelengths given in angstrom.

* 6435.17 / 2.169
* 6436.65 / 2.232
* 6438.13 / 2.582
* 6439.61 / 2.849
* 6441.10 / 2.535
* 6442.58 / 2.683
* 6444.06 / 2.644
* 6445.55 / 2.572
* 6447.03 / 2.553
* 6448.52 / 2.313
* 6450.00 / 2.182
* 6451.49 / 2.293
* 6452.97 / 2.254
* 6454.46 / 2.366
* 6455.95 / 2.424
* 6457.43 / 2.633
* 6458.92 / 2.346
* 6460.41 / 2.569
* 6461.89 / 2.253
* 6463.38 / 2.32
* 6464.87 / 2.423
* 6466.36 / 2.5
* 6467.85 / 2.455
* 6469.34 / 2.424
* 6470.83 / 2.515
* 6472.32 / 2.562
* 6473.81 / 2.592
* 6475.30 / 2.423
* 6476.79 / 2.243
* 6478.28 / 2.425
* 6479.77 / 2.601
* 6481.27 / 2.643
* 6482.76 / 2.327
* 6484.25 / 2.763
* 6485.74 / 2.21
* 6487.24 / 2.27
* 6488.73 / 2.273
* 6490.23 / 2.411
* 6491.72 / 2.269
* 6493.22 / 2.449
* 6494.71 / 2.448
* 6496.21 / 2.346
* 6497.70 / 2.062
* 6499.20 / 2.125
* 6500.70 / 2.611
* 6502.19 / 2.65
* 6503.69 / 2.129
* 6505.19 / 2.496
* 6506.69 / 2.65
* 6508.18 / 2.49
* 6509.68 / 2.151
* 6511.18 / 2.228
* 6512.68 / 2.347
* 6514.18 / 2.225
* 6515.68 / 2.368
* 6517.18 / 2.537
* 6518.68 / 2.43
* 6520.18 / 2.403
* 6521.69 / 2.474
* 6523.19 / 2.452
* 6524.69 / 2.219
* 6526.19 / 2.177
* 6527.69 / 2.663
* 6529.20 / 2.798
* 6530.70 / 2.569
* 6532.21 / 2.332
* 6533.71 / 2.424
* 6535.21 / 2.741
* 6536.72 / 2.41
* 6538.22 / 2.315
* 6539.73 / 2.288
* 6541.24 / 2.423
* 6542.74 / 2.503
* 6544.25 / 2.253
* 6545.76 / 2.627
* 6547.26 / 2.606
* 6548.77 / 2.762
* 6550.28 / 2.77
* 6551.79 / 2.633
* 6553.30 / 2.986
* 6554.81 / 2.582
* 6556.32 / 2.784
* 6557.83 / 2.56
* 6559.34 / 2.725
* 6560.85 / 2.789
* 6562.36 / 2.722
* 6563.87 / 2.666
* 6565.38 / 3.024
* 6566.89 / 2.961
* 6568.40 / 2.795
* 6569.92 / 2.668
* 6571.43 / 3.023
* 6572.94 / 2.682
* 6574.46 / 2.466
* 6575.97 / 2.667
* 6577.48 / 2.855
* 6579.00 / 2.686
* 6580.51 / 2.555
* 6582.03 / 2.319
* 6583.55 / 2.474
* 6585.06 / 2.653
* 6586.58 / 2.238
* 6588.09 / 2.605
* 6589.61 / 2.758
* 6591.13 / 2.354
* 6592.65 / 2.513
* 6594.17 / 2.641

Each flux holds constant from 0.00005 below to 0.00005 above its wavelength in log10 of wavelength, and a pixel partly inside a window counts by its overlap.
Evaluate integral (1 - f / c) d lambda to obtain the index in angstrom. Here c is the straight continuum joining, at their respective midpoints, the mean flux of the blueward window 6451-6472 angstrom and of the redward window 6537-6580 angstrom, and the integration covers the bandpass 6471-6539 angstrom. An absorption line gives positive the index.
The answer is 3.0 angstrom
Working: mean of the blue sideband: 2.42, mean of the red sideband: 2.67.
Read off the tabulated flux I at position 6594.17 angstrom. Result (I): 2.641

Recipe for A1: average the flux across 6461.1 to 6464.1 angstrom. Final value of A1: 2.3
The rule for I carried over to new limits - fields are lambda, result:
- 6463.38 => 2.32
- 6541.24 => 2.423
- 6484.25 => 2.763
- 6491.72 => 2.269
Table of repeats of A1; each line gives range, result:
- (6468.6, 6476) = 2.5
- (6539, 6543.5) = 2.4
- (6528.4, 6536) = 2.57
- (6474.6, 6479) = 2.36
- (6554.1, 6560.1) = 2.66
